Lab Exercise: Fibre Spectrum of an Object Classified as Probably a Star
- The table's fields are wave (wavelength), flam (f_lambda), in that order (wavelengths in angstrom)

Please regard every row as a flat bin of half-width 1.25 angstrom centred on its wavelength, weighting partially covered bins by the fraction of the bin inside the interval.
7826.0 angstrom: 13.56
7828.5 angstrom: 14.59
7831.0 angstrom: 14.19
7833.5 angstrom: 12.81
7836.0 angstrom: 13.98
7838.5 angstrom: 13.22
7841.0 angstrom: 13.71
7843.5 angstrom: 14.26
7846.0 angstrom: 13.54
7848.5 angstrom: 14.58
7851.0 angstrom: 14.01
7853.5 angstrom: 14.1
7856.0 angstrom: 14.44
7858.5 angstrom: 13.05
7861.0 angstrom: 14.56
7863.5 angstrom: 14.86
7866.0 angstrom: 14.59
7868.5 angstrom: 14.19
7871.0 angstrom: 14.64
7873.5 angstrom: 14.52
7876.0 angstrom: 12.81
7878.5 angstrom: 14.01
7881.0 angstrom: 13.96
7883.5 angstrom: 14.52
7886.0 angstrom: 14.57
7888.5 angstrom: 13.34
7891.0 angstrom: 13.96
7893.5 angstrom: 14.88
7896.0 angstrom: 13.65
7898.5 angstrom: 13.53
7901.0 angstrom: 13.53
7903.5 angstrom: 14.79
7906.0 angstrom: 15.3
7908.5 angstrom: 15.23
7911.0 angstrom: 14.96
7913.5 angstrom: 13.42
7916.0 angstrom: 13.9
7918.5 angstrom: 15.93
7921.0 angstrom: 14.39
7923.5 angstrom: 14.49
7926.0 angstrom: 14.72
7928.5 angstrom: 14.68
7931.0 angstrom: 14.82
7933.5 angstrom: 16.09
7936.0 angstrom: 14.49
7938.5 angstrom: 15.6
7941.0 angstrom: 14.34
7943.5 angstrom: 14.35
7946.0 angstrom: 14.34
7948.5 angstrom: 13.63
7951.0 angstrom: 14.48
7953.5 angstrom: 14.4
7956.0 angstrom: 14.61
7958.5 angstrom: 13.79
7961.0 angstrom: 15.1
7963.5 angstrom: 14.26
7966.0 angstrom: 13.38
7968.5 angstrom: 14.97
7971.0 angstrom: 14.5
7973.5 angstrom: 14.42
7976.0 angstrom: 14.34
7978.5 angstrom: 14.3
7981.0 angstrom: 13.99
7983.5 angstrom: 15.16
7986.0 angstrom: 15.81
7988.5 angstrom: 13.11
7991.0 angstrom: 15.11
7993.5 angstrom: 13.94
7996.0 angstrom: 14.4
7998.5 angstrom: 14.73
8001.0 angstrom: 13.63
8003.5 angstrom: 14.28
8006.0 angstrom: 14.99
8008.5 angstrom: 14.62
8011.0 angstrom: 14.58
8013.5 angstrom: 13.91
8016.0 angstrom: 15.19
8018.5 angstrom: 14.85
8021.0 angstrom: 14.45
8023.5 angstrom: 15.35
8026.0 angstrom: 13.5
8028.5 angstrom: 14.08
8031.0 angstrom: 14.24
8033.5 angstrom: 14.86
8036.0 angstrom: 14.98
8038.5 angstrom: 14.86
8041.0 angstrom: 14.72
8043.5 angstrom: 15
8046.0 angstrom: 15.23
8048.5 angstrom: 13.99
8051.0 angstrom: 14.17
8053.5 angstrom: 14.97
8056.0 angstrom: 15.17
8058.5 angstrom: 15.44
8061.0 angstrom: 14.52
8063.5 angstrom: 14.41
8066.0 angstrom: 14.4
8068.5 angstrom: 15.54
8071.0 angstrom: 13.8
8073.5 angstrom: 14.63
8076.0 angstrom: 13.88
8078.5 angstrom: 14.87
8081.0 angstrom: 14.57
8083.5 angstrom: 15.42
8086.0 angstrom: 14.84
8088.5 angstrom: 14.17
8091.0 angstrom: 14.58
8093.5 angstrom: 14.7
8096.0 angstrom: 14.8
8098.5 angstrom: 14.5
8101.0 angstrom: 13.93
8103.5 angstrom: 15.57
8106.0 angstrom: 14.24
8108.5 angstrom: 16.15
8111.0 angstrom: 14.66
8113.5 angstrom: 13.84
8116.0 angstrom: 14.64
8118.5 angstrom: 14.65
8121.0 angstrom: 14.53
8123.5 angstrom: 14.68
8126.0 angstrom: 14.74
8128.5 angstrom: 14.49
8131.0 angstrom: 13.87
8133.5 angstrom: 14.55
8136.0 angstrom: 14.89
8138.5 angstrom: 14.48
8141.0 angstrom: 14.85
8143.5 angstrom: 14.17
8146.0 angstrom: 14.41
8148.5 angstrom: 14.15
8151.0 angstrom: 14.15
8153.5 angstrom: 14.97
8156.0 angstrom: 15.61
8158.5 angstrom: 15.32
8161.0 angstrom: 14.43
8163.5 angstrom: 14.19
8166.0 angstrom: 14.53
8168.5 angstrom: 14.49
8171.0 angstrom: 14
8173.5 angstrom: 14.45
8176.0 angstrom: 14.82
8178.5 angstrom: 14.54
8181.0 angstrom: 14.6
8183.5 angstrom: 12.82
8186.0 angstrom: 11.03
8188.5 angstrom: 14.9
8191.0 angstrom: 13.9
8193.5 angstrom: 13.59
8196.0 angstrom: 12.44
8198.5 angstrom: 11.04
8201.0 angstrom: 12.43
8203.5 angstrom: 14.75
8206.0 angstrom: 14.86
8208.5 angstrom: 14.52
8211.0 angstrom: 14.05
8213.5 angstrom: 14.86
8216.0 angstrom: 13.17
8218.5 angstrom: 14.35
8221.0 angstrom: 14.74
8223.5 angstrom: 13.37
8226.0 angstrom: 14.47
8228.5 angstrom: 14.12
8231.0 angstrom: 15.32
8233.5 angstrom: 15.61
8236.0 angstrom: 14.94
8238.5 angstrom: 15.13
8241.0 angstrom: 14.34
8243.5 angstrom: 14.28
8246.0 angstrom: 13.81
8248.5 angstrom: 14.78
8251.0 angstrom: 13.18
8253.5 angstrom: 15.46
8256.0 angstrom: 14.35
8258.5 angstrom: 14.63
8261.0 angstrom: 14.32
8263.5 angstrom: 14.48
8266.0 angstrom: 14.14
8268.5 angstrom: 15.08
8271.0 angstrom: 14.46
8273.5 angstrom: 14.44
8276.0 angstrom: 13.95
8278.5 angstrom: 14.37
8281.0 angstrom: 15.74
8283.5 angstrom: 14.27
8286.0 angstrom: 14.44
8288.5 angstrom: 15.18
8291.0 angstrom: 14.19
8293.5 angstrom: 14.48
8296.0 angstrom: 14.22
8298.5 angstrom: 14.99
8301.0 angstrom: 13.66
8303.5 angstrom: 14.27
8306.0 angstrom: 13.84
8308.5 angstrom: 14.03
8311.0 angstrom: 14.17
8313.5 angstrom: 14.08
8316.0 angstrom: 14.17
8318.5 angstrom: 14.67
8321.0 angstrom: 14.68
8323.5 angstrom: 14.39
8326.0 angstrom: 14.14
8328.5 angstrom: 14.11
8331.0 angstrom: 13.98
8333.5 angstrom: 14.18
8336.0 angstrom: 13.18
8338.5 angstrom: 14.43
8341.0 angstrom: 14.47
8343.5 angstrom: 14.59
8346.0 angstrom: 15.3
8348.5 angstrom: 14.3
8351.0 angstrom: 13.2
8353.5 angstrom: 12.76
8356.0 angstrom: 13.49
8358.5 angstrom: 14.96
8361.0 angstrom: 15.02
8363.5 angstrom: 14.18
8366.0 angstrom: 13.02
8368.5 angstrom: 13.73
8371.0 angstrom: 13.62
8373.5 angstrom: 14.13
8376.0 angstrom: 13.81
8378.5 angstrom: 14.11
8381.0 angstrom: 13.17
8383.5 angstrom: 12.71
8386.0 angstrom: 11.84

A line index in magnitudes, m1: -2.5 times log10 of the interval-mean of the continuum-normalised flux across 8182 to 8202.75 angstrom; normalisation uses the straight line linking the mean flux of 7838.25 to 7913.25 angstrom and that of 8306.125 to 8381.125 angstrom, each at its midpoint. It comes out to 0.103 mag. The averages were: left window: 14.2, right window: 14.1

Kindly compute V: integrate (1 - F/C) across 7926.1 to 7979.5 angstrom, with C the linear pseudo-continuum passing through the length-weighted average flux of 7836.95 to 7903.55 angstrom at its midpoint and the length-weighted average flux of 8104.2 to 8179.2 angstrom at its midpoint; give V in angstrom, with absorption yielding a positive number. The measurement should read -1.2 angstrom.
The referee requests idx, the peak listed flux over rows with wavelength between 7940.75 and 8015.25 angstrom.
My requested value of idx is 15.81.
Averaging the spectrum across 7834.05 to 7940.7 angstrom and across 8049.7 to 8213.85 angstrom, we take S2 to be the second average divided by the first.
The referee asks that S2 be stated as 1.01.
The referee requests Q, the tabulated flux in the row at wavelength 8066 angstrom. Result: 14.4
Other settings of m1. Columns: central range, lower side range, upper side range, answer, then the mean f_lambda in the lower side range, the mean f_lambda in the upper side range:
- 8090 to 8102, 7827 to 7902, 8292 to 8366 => -0.031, 14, 14.2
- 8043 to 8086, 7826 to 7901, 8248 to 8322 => -0.037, 14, 14.4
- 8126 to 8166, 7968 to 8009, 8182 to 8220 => -0.061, 14.5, 13.5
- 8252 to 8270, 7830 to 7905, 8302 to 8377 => -0.040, 14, 14.1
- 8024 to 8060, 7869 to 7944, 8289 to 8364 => -0.022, 14.4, 14.2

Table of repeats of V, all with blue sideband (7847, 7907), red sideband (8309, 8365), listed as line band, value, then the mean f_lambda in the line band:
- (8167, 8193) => 0.4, 13.9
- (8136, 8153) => -0.3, 14.4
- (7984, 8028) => -1.0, 14.5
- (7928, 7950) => -0.8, 14.7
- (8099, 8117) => -0.7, 14.7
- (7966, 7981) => -0.2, 14.4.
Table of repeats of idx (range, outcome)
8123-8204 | 15.61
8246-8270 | 15.46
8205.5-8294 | 15.74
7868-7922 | 15.93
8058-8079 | 15.54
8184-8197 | 14.9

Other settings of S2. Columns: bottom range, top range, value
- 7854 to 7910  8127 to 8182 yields 1.02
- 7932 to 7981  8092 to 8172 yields 1.01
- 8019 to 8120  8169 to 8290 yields 0.97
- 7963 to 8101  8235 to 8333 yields 0.99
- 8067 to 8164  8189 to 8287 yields 0.98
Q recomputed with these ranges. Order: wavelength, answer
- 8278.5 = 14.37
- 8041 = 14.72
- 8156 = 15.61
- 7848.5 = 14.58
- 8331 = 13.98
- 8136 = 14.89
